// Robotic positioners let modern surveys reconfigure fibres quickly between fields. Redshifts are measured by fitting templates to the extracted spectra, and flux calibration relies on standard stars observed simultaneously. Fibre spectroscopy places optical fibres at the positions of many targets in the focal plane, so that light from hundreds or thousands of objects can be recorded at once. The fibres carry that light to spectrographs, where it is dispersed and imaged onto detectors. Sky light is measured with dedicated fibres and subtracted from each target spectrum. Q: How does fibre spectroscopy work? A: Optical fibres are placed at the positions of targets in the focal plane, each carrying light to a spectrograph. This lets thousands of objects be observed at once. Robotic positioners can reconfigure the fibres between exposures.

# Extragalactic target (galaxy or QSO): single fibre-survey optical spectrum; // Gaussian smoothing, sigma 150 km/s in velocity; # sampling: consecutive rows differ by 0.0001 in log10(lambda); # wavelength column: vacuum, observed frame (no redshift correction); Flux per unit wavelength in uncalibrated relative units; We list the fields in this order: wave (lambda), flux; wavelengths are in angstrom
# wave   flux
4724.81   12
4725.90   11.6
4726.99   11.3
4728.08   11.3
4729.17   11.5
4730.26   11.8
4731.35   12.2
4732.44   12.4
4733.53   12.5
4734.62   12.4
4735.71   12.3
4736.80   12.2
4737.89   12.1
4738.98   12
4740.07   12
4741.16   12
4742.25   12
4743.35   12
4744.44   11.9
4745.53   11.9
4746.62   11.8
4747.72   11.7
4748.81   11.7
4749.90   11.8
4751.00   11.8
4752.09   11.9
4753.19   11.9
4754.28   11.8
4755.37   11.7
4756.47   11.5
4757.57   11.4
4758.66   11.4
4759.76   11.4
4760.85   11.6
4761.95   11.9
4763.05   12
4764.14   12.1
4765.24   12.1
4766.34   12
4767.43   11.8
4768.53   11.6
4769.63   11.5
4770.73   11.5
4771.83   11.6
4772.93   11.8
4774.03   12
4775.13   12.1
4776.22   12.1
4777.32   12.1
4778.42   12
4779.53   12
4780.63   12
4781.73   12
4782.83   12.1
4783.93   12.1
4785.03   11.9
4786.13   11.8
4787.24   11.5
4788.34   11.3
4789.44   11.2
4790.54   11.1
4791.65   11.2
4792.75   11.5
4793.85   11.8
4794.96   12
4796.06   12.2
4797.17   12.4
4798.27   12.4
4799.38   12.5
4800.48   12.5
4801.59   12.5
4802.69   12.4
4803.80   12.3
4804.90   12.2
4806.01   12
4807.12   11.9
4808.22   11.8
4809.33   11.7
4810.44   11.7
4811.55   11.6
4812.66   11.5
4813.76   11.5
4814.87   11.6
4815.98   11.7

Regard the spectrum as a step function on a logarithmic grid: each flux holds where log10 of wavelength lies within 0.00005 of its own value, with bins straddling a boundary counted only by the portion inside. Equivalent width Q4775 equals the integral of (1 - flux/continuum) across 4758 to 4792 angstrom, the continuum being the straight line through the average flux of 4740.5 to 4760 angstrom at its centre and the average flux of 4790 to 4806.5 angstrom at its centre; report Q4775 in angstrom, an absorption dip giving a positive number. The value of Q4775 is 0.4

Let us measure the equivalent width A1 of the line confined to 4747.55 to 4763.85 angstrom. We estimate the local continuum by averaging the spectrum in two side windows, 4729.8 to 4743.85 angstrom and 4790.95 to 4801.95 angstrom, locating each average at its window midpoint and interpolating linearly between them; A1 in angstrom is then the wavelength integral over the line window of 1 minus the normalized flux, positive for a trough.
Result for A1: 0.6 angstrom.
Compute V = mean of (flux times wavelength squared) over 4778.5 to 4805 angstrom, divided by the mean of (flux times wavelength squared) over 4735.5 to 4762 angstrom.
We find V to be 1.0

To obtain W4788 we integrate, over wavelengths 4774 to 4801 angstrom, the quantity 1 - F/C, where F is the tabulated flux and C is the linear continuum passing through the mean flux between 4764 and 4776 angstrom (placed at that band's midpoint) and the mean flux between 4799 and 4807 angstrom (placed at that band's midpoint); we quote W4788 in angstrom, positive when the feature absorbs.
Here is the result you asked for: 0.4 angstrom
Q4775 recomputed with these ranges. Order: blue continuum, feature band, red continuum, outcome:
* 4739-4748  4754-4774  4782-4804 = 0.36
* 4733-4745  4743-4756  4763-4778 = 0.25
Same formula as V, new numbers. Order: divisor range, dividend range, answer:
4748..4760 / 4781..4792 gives 1.01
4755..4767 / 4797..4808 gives 1.07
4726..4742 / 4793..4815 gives 1.03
